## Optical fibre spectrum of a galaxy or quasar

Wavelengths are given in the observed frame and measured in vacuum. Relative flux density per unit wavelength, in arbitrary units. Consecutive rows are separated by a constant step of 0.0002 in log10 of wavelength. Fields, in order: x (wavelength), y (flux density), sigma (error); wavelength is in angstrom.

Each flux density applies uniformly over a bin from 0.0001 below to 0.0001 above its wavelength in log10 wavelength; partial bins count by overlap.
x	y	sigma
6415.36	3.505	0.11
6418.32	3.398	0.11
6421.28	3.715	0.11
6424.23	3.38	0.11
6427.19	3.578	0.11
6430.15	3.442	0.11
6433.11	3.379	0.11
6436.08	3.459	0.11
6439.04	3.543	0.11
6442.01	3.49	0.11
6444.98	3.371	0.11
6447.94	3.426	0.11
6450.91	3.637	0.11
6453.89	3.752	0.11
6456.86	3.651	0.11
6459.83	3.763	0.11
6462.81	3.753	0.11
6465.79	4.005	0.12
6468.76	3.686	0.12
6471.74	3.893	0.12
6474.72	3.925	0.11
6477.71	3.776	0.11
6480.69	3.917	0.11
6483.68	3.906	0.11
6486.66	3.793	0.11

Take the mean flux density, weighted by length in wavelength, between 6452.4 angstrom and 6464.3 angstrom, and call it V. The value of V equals 3.73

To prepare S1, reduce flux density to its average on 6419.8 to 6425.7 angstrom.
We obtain 3.55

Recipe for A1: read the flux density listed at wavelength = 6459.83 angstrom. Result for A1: 3.763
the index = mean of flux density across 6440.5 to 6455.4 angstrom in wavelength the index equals 3.53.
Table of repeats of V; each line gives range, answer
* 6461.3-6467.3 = 3.88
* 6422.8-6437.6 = 3.45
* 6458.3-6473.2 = 3.82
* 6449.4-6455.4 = 3.69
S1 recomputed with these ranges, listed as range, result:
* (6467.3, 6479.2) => 3.82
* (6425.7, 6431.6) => 3.51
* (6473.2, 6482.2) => 3.87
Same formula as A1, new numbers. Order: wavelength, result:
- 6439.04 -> 3.543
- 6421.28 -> 3.715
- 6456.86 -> 3.651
